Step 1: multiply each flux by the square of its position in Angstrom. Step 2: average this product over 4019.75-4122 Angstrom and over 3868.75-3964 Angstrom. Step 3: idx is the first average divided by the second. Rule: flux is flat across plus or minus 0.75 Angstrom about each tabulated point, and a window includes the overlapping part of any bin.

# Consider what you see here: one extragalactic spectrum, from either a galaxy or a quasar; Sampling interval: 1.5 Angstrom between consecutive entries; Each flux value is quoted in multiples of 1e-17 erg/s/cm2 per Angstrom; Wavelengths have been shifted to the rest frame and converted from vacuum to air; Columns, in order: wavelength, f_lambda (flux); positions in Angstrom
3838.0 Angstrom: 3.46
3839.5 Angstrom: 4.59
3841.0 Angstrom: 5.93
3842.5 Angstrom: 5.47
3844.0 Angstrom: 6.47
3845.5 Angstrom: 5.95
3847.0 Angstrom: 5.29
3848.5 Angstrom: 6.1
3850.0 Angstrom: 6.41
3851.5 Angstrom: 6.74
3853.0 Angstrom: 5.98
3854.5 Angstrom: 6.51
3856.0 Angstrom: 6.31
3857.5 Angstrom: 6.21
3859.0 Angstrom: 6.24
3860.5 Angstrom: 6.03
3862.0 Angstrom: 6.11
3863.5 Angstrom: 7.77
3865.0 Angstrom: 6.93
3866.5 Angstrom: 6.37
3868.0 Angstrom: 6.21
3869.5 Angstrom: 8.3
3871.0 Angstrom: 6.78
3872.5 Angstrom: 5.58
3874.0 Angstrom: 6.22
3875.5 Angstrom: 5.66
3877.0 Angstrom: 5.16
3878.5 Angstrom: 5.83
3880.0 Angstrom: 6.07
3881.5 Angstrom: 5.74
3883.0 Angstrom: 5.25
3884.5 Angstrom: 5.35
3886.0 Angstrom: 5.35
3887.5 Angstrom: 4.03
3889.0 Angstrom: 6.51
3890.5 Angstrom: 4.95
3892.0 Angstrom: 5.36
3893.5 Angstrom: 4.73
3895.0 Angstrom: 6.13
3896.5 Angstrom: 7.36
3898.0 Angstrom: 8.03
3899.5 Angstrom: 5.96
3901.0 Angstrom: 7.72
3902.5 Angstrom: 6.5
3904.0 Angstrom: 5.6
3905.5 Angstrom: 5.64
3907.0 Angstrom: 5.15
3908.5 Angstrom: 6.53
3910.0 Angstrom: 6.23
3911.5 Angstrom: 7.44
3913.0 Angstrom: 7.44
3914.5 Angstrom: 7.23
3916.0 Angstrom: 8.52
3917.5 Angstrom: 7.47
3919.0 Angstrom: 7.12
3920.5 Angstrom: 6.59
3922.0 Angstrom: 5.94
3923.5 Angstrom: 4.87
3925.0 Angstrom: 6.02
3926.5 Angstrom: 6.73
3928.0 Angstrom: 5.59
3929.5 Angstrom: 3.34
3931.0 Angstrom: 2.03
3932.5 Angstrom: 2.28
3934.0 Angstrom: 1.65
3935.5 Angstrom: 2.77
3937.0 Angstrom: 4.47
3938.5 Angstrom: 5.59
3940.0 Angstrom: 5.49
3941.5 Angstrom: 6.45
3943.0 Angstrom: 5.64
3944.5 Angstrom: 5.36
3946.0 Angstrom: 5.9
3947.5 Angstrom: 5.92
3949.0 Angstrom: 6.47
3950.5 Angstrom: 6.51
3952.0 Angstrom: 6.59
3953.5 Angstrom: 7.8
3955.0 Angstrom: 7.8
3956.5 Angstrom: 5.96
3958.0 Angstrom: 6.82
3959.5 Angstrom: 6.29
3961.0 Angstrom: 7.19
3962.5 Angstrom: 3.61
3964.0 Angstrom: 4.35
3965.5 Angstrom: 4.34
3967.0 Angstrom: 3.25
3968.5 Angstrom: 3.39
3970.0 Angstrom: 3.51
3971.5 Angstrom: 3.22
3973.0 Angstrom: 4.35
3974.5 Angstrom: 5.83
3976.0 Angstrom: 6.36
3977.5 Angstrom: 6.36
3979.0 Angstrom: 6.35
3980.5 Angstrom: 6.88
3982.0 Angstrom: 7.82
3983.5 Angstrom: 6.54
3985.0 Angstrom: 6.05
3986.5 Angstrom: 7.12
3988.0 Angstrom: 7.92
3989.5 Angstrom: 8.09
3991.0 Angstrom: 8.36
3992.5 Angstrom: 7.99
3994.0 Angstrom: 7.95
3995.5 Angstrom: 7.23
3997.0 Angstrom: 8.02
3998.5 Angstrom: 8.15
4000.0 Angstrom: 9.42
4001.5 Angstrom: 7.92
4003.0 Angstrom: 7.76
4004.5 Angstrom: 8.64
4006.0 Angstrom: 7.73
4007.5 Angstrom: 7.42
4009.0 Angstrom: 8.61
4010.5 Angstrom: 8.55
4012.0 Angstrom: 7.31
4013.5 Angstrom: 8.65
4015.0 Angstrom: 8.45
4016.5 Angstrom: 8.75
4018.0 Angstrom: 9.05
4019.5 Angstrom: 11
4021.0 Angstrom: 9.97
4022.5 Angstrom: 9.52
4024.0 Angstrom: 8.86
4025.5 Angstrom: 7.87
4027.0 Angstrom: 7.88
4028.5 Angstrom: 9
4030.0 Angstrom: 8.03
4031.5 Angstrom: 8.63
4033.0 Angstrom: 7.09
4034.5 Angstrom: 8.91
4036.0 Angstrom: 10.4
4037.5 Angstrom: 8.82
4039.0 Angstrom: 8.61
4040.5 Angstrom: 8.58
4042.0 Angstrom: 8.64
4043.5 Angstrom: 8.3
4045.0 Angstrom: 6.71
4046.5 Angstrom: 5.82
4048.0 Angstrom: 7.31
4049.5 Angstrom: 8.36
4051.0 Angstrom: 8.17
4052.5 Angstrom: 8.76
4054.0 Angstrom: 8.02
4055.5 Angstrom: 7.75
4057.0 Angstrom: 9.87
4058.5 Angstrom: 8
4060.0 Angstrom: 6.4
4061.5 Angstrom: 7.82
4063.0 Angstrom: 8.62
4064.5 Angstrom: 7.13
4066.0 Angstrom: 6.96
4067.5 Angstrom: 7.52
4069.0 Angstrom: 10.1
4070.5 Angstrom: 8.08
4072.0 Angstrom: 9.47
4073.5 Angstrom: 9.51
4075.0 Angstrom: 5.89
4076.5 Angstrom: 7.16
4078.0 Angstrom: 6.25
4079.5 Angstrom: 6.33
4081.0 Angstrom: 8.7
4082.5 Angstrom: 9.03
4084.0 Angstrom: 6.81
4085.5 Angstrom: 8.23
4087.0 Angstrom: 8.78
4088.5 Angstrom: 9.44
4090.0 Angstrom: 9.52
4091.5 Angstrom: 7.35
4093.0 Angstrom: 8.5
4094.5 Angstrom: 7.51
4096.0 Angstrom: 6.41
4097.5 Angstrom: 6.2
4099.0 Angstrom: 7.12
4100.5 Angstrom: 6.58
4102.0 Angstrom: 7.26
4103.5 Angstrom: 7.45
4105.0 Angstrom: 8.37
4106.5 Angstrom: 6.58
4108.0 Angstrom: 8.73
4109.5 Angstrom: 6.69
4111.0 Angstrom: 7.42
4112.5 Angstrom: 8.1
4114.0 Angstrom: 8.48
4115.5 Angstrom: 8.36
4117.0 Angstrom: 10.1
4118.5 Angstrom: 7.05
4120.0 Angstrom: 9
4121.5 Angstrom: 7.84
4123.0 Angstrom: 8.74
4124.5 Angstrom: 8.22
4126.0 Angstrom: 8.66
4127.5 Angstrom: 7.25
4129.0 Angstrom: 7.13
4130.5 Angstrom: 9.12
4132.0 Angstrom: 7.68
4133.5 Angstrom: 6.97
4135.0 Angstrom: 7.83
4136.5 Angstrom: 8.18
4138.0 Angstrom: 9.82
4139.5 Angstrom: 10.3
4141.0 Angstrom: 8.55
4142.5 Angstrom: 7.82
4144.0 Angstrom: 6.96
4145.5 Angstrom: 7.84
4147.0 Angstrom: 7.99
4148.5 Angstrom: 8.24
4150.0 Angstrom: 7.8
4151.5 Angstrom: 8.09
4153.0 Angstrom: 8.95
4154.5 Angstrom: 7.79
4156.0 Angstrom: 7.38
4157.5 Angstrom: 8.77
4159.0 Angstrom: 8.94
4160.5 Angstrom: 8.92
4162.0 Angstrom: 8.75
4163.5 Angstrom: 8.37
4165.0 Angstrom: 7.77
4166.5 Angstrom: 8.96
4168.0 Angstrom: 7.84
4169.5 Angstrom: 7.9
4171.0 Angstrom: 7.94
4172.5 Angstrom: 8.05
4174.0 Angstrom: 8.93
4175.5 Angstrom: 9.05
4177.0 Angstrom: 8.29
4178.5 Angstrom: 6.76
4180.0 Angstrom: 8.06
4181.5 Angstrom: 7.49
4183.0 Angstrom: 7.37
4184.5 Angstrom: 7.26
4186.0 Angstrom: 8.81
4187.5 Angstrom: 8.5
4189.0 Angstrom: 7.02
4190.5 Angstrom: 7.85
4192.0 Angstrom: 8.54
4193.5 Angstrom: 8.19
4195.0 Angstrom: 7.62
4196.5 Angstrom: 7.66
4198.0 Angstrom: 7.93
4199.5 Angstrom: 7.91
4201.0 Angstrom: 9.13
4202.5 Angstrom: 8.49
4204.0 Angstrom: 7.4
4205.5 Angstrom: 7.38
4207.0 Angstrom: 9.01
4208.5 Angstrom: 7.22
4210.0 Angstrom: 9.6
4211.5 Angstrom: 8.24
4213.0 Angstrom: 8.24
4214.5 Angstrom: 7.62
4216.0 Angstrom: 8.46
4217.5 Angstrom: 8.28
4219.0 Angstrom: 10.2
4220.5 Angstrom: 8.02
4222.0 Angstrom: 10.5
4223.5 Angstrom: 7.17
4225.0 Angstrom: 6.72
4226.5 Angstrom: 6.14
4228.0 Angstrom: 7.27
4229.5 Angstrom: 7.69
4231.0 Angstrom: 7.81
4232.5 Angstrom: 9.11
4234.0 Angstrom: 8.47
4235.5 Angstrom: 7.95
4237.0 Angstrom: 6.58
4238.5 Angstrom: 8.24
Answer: 1.48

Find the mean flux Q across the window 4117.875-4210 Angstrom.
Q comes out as 8.13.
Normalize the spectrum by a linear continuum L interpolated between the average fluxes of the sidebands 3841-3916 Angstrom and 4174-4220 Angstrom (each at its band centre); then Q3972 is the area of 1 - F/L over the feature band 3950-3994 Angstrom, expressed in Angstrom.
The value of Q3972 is 4.2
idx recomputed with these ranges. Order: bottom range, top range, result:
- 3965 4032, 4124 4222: 1.20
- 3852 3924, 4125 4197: 1.48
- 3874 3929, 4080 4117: 1.41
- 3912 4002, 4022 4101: 1.40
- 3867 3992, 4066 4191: 1.51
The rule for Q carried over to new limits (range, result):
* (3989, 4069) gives 8.27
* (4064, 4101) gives 7.8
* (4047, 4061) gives 8.03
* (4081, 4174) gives 8.08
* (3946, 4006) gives 6.52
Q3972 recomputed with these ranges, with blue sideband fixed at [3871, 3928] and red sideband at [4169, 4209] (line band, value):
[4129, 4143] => -1.37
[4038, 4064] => -3.15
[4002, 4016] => -2.60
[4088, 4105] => -0.40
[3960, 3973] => 4.78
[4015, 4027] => -3.84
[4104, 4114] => -0.29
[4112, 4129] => -1.65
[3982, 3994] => -1.37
